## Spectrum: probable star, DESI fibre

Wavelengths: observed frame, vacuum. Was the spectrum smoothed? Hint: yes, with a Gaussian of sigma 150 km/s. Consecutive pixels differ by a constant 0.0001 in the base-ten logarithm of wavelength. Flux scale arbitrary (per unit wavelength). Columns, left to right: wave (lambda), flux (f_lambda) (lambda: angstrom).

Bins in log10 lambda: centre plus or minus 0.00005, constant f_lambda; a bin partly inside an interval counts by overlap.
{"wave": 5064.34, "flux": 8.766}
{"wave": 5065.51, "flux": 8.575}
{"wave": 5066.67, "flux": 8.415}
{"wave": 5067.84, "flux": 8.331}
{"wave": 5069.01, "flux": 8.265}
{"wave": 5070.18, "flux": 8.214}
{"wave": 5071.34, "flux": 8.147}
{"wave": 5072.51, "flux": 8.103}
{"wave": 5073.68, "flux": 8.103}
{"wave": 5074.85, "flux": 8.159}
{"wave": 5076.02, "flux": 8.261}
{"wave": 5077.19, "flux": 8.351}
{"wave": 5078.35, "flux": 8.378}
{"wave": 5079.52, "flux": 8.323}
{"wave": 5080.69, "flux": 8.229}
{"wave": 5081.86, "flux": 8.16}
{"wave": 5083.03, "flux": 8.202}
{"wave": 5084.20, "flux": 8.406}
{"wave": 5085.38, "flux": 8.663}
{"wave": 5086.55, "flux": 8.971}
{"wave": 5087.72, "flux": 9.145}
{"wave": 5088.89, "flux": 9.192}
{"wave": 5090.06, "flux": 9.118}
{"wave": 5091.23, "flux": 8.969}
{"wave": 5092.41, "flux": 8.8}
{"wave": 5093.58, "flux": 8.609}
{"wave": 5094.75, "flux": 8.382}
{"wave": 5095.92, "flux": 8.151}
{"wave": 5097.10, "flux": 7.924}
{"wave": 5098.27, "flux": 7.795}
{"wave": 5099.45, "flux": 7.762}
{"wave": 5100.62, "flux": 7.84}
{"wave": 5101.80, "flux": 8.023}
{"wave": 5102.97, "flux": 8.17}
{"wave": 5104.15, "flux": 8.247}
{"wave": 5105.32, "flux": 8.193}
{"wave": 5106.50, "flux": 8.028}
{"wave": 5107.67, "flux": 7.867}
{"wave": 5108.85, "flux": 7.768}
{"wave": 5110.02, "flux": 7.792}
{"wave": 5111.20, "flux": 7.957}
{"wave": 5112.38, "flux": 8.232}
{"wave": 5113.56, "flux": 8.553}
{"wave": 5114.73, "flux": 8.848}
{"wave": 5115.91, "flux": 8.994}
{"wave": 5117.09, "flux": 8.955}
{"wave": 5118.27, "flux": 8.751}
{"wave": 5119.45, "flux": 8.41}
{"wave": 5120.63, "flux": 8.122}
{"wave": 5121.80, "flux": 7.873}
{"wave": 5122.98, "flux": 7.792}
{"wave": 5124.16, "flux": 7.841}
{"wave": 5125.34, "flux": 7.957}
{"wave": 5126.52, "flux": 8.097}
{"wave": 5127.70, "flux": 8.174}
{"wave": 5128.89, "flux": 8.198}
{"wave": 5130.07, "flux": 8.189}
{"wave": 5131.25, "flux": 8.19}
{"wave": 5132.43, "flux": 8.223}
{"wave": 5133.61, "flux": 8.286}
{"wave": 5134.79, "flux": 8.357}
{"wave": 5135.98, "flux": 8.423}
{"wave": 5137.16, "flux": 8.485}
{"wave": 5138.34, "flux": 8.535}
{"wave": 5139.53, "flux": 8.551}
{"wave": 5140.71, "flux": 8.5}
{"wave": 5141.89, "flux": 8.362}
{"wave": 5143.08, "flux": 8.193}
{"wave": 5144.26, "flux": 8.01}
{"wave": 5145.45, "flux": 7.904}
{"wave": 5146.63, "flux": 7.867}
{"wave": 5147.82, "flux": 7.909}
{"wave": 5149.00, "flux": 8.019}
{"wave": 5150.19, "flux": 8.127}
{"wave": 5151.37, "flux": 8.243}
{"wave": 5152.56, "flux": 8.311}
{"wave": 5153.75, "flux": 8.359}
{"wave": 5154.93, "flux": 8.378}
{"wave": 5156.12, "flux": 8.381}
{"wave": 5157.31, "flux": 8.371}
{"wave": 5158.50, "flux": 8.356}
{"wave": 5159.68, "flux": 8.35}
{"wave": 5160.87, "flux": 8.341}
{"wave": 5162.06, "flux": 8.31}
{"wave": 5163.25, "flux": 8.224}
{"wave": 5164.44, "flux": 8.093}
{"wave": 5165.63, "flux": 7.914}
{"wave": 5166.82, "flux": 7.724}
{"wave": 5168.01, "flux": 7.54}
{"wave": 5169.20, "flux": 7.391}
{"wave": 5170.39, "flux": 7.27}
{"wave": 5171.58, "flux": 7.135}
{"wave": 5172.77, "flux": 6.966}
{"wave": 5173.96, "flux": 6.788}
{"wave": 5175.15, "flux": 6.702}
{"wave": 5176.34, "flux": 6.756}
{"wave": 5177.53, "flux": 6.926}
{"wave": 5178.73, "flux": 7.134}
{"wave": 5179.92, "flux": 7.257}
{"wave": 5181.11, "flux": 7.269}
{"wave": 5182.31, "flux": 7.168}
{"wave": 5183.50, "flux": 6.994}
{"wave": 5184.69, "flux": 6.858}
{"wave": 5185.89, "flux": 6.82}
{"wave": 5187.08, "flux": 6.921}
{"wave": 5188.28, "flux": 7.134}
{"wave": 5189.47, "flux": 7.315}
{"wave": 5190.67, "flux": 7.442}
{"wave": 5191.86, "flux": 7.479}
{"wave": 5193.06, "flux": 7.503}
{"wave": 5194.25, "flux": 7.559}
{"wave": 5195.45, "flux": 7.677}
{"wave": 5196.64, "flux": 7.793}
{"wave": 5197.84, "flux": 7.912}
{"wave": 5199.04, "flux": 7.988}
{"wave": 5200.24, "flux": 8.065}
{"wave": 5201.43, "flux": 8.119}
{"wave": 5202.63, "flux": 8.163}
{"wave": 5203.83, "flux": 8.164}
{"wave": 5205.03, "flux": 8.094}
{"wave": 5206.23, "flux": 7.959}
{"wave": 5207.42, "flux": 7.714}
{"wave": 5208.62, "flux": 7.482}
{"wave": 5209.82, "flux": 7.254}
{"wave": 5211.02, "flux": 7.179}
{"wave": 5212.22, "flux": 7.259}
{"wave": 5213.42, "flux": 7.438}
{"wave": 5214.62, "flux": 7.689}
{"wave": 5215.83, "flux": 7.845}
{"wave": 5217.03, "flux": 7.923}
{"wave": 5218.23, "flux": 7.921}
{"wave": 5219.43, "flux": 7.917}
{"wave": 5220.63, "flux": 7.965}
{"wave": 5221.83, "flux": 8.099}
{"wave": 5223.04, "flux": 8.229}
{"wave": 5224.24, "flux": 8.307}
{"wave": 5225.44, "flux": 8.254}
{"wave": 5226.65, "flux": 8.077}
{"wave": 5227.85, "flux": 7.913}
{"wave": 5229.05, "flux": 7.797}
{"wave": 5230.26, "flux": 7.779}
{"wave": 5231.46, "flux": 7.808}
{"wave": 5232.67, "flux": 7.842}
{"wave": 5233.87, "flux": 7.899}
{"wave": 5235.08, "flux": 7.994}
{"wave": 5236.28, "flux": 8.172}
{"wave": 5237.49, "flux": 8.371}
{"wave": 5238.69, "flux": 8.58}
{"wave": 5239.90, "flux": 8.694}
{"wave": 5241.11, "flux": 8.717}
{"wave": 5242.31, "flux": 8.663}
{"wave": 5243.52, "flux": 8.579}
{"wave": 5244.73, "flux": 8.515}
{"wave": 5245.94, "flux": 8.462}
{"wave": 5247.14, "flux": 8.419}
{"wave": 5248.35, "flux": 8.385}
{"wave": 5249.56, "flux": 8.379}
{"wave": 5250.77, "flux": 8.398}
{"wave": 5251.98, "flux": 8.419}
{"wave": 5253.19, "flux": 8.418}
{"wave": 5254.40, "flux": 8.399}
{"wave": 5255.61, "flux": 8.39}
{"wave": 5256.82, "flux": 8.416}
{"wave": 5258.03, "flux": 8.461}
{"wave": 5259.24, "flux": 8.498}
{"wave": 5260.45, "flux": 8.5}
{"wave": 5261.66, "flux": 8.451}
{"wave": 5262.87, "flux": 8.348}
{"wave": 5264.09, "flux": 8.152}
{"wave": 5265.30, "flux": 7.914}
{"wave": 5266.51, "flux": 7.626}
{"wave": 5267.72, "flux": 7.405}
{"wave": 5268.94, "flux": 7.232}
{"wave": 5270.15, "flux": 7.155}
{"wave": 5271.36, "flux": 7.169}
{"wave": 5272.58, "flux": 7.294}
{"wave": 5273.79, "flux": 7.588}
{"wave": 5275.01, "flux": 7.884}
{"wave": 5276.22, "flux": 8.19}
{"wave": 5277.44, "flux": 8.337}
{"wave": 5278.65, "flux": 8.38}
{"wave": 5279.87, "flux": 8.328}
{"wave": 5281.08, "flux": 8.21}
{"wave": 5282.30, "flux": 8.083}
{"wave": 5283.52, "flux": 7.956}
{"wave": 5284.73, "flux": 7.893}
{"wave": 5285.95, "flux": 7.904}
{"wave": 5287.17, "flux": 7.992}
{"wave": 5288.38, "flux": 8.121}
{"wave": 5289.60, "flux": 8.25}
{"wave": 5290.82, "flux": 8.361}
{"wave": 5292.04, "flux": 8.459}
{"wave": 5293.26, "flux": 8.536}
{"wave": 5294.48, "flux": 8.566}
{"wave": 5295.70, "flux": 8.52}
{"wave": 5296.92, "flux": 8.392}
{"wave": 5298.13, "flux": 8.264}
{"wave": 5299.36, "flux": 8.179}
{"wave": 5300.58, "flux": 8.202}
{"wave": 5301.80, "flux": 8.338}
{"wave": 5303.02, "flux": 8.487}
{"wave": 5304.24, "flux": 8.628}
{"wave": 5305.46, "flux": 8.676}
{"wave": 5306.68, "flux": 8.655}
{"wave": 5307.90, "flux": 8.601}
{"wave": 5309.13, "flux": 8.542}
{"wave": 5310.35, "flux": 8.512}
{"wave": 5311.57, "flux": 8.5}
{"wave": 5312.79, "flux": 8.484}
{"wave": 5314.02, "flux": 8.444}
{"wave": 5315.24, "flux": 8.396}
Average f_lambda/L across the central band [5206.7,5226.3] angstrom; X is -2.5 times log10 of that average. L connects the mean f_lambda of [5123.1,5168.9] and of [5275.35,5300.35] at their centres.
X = 0.06 mag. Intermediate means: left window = 8.18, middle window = 7.78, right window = 8.24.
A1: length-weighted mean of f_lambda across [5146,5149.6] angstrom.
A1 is 7.93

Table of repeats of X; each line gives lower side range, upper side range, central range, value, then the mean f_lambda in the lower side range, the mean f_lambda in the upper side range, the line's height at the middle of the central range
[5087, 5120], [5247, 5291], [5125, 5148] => 0.01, 8.38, 8.08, 8.32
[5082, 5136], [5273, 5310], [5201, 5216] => 0.08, 8.31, 8.28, 8.29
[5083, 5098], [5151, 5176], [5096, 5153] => 0.01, 8.65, 7.85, 8.28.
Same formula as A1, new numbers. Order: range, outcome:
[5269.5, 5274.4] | 7.3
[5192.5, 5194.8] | 7.55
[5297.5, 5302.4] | 8.25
